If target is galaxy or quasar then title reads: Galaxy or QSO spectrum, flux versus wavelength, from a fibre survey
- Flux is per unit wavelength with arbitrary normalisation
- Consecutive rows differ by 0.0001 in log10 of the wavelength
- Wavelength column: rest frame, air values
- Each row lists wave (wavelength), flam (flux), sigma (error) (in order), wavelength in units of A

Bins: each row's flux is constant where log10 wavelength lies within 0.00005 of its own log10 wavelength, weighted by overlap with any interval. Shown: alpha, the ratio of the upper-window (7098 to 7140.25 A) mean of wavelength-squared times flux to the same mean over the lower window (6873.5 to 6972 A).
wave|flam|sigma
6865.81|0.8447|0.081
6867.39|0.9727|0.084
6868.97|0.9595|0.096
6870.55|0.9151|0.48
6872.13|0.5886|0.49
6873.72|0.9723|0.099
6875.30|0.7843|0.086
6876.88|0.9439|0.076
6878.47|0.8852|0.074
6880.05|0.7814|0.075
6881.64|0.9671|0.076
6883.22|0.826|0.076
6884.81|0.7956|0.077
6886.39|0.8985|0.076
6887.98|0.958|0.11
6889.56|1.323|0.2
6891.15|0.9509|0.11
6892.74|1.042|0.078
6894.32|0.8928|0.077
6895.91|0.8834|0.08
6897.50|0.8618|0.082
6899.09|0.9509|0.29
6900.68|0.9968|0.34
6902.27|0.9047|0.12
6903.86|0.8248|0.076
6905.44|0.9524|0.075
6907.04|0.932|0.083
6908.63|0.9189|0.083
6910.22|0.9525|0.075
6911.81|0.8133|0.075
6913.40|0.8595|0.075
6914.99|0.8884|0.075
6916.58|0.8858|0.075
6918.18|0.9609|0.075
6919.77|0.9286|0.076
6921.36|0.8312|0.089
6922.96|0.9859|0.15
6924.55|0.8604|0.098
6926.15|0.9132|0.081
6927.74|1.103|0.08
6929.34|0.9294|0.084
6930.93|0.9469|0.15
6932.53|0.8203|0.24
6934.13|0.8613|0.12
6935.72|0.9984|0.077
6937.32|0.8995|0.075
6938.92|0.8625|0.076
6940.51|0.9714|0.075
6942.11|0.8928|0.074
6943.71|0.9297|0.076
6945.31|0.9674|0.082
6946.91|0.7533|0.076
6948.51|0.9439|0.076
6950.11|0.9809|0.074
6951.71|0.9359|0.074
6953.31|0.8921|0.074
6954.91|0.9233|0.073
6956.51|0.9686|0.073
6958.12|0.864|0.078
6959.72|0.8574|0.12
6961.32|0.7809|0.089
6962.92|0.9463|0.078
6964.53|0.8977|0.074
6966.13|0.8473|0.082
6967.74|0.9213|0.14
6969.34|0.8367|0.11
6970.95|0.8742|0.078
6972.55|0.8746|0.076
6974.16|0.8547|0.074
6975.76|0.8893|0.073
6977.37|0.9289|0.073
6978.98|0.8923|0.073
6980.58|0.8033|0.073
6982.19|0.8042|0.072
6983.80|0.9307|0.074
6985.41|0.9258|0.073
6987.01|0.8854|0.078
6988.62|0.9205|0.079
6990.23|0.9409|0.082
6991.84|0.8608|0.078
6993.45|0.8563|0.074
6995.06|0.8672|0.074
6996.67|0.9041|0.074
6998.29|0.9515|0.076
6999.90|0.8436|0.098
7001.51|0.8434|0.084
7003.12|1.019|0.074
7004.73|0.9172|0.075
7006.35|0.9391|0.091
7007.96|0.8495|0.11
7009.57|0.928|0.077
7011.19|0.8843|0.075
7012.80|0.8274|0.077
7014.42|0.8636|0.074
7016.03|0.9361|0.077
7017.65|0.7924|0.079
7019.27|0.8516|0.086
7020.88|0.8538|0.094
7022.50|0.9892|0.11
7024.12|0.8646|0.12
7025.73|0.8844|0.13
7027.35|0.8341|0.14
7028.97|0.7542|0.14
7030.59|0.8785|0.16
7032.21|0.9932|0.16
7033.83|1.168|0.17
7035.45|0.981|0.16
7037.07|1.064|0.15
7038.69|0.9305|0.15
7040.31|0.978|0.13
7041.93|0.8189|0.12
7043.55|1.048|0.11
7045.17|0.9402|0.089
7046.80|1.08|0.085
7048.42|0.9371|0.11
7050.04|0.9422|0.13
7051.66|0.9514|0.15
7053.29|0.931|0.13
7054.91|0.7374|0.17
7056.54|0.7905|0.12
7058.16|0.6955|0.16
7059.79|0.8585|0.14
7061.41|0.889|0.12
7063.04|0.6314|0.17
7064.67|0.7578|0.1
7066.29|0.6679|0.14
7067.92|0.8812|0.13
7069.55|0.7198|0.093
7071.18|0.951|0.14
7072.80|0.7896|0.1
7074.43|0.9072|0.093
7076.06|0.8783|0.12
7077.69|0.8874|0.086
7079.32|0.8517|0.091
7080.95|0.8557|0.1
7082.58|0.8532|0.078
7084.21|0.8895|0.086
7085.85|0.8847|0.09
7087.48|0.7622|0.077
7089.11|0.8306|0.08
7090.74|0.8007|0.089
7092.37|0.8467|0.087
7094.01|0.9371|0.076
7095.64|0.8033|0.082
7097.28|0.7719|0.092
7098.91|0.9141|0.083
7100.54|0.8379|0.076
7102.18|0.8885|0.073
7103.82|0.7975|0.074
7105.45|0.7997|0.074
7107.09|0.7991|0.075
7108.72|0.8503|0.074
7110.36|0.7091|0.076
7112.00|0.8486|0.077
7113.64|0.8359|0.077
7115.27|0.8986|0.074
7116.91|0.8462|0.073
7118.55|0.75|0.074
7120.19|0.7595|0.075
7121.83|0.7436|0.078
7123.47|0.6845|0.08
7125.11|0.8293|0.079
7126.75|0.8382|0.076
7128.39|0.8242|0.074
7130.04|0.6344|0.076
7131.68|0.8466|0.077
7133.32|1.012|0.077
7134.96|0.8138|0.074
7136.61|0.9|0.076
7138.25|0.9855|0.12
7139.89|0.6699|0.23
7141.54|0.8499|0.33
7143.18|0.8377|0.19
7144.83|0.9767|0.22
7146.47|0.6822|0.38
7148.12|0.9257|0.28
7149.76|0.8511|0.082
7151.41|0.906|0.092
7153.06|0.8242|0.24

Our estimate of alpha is 1.0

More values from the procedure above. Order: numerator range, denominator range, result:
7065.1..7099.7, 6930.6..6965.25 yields 0.97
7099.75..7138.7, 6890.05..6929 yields 0.94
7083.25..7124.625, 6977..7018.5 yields 0.95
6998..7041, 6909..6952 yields 1.02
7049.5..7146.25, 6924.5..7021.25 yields 0.96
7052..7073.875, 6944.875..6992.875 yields 0.92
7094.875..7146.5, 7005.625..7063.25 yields 0.94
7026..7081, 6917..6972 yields 1.00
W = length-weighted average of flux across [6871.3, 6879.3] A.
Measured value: 0.835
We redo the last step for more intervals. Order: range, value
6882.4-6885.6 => 0.813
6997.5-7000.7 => 0.898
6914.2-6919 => 0.912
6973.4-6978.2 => 0.891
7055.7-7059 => 0.743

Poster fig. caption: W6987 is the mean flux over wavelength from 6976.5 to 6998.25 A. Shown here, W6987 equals 0.888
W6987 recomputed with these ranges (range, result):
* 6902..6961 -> 0.91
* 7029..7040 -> 0.984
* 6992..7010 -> 0.9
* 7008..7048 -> 0.921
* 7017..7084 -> 0.88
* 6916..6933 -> 0.926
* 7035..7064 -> 0.898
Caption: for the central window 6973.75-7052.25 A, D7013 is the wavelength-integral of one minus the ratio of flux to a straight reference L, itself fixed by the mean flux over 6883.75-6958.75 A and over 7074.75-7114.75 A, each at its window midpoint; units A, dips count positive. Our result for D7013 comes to -2.8 A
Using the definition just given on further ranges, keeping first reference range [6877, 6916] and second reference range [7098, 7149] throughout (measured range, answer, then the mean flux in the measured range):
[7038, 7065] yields -0.7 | 0.879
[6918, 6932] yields -0.4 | 0.937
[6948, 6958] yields -0.4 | 0.935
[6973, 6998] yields -0.1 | 0.885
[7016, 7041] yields -1.6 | 0.921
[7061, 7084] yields 0.6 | 0.824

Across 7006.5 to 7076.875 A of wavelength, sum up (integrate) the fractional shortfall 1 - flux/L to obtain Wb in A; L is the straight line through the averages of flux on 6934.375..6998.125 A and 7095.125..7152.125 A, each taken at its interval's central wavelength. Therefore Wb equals -1.63 A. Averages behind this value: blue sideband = 0.895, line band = 0.882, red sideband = 0.826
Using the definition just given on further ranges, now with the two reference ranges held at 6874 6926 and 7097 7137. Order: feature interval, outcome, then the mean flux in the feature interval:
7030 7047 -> -2.7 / 0.987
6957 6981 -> 0.3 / 0.874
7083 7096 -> -0.3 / 0.846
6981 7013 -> -0.9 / 0.895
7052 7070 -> 1.2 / 0.784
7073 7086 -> -0.6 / 0.871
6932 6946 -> -0.2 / 0.913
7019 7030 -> -0.1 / 0.863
